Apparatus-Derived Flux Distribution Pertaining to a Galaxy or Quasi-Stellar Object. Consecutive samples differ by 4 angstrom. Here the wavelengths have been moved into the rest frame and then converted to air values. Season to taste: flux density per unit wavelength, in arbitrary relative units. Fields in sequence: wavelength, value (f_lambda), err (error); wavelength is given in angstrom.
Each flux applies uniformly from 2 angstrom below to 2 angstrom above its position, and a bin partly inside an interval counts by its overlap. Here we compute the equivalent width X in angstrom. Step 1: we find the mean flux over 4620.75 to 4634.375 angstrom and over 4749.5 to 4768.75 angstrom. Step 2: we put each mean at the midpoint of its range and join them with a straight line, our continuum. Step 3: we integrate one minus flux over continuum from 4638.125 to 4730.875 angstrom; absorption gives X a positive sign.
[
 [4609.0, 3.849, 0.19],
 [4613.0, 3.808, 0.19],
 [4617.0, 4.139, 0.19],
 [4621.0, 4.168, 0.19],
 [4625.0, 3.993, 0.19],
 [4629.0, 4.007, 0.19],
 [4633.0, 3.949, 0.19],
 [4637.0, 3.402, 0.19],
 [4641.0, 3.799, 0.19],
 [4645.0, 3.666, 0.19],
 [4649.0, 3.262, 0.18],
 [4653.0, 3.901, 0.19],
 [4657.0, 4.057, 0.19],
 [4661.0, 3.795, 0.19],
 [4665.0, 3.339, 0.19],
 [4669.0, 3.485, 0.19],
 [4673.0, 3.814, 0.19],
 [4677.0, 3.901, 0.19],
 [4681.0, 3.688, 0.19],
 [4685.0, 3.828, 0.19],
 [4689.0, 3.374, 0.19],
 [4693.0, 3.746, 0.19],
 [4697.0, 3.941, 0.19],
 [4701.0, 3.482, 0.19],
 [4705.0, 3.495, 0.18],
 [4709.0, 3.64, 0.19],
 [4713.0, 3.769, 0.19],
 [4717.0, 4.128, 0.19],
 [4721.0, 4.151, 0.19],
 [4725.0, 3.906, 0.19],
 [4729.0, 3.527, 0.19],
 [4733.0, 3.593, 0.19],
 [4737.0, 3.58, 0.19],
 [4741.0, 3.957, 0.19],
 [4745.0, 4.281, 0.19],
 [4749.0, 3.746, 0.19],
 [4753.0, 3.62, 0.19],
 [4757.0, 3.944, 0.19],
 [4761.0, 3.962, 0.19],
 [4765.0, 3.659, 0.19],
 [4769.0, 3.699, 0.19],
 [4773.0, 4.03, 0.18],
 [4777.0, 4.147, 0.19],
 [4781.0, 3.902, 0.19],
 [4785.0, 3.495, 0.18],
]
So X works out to 4.5 angstrom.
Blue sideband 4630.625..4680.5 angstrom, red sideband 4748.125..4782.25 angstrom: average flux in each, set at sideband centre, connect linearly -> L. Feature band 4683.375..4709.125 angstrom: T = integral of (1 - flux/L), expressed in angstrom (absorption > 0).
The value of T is 0.80 angstrom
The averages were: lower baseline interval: 3.7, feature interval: 3.64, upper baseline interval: 3.86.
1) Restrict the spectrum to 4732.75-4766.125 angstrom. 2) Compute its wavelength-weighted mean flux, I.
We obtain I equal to 3.83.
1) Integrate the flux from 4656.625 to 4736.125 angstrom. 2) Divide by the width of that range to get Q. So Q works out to 3.72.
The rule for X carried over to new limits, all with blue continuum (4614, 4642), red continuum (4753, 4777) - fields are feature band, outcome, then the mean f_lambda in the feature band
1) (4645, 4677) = 1.9 angstrom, 3.68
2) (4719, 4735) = 0.4 angstrom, 3.79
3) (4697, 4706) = 0.7 angstrom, 3.59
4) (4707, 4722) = -0.1 angstrom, 3.91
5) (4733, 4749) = 0.0 angstrom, 3.87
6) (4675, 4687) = 0.3 angstrom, 3.81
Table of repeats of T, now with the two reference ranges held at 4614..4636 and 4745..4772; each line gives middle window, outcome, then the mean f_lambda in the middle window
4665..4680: 1.01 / 3.68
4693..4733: 1.17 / 3.77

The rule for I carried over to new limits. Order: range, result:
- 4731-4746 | 3.82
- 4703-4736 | 3.77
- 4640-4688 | 3.7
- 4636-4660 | 3.7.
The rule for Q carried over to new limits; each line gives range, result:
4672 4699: 3.75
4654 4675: 3.71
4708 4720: 3.89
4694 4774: 3.8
